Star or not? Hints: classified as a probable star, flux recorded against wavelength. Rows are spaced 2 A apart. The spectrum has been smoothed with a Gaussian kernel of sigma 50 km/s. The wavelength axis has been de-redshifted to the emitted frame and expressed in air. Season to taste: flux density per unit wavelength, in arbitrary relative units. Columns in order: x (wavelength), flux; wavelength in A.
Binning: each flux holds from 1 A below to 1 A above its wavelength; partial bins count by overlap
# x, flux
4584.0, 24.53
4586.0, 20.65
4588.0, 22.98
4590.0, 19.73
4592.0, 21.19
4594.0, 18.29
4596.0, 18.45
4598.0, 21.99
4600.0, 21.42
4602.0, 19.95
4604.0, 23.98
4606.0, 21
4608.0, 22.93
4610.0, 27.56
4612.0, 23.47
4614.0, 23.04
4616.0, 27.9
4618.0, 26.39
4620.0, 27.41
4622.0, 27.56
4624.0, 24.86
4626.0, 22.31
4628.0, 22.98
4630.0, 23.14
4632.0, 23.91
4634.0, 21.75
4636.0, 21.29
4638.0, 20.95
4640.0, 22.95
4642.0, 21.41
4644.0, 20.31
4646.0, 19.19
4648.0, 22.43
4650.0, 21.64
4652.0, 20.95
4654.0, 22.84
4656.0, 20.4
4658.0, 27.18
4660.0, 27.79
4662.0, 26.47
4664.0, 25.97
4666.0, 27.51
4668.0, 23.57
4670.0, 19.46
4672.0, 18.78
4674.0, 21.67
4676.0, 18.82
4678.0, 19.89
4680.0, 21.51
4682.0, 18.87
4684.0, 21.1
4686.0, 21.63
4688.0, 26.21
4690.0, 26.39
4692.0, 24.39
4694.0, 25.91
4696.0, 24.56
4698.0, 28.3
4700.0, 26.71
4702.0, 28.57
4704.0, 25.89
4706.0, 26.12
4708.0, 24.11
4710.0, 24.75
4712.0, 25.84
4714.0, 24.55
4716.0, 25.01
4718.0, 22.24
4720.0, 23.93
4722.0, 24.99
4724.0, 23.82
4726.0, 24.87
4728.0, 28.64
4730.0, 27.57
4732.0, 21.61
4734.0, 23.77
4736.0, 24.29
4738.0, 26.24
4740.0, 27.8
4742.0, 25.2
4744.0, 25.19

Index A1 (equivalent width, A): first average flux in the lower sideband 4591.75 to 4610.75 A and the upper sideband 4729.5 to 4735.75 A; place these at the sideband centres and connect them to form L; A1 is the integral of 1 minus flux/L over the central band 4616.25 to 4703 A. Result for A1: -2.8 A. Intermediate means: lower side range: 21.6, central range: 23.4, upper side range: 24.1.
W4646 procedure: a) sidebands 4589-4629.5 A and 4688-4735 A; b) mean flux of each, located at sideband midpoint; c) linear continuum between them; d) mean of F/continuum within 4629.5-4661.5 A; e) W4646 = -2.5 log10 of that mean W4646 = 0.07 mag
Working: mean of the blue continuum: 23.1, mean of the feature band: 22.4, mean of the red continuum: 25.3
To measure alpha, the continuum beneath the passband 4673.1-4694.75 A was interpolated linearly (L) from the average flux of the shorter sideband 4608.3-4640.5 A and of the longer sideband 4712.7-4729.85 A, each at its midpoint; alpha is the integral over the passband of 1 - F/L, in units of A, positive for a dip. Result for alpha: 2.0 A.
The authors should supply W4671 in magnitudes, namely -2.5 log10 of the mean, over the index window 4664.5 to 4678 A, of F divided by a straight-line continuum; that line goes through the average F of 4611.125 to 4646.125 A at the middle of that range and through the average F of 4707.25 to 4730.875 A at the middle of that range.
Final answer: 0.12 mag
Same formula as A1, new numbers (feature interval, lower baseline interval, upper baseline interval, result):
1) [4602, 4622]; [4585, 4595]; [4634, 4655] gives -3.7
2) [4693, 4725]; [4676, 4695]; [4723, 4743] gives -1.8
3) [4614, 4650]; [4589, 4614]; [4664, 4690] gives -2.4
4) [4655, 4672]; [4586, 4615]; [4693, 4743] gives -0.5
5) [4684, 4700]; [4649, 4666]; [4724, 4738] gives -0.3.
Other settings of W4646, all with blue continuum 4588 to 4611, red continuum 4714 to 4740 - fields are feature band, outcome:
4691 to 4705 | -0.096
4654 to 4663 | -0.094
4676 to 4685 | 0.173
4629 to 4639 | 0.012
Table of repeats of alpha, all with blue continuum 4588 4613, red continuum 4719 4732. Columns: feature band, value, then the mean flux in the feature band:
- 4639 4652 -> 1.0 A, 21.3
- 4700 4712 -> -0.6 A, 26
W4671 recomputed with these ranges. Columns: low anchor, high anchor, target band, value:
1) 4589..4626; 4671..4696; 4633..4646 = 0.073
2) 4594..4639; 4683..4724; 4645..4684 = 0.088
